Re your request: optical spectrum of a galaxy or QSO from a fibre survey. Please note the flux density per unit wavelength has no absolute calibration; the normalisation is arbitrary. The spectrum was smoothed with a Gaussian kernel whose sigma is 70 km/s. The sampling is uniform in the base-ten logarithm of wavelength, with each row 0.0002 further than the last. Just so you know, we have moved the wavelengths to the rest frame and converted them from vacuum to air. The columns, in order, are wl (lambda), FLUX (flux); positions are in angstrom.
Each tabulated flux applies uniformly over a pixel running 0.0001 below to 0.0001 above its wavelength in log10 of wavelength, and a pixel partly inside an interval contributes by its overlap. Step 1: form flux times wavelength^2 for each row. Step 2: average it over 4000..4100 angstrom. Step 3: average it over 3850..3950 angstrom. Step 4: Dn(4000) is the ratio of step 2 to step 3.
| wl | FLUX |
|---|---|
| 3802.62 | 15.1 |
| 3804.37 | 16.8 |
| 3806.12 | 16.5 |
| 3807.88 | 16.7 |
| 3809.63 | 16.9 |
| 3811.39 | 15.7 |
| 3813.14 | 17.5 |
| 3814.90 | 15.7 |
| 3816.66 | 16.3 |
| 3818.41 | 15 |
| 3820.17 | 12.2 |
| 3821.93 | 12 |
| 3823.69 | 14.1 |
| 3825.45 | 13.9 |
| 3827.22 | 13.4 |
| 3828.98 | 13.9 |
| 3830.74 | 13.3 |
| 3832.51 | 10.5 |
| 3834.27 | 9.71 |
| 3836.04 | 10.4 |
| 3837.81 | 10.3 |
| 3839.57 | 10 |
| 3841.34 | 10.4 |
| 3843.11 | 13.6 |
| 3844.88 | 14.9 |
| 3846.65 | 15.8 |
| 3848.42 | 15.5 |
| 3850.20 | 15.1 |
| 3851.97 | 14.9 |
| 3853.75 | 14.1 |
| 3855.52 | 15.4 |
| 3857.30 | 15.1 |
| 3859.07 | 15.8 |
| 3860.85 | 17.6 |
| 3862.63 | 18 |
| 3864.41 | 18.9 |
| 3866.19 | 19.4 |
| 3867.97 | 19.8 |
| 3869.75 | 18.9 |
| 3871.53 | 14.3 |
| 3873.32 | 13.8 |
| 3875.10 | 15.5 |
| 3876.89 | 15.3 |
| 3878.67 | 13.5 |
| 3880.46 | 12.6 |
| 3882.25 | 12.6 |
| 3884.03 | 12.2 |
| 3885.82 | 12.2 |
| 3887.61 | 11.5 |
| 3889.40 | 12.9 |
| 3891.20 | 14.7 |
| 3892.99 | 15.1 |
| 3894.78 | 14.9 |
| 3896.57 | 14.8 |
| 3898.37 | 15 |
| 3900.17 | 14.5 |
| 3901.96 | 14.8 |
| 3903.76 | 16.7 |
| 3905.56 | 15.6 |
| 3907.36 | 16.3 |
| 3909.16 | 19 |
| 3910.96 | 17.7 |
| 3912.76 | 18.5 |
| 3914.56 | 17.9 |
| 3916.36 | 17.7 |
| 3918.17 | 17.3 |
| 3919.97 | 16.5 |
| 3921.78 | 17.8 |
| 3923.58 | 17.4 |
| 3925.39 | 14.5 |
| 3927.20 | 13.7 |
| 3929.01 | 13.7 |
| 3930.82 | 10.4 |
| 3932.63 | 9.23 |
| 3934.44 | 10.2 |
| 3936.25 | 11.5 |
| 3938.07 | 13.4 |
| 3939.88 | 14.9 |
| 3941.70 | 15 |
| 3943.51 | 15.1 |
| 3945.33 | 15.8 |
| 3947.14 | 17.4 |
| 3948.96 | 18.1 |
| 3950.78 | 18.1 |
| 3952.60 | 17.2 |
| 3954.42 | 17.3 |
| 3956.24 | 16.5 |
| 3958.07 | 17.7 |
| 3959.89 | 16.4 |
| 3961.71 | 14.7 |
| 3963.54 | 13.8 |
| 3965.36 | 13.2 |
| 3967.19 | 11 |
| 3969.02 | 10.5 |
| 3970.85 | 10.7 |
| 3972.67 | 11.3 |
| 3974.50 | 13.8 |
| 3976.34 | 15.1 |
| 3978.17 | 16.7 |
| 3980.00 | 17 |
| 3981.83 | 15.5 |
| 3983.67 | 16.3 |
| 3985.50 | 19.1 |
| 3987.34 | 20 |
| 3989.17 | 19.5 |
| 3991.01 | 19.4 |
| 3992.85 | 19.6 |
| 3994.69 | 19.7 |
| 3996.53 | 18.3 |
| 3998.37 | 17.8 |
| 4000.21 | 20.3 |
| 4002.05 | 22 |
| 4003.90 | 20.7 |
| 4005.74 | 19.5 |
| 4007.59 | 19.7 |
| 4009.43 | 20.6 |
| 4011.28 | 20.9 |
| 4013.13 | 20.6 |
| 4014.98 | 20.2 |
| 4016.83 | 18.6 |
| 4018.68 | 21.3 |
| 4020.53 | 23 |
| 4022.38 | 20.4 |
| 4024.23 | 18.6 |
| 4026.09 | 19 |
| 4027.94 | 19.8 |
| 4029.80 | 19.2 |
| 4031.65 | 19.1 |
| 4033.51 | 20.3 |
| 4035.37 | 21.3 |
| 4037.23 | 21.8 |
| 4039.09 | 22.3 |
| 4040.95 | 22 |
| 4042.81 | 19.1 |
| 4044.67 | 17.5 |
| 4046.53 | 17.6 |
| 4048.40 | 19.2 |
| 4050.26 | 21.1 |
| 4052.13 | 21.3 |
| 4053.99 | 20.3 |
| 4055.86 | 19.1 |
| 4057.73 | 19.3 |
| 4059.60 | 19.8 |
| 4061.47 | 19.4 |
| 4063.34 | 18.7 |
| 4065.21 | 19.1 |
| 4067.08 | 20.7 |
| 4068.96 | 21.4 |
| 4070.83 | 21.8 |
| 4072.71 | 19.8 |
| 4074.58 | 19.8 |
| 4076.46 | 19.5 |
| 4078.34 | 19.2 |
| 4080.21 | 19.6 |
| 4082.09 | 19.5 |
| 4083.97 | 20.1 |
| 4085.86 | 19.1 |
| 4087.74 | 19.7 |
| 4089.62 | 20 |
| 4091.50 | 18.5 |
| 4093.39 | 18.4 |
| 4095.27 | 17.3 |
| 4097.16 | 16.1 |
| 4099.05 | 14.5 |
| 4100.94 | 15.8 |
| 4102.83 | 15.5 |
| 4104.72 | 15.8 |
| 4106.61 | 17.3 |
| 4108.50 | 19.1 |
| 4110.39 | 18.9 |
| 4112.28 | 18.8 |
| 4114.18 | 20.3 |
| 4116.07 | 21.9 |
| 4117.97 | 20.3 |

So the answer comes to 1.4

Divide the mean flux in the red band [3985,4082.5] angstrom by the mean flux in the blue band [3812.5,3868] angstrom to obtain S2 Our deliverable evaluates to 1.39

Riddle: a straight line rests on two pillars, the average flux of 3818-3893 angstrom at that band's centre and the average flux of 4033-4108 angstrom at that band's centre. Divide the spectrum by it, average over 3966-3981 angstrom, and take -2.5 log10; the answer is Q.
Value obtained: 0.26 mag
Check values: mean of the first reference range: 14.1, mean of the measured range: 13.3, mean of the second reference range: 19.2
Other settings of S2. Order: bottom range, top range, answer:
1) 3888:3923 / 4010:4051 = 1.25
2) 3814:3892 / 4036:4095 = 1.39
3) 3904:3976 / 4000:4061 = 1.34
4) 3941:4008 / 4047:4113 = 1.13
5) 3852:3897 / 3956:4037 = 1.19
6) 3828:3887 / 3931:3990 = 1.05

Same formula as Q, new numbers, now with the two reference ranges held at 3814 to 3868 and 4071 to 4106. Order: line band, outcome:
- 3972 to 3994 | -0.03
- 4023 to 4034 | -0.12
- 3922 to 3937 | 0.22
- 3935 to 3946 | 0.13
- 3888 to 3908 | 0.02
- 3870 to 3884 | 0.06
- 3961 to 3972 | 0.31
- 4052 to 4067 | -0.10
